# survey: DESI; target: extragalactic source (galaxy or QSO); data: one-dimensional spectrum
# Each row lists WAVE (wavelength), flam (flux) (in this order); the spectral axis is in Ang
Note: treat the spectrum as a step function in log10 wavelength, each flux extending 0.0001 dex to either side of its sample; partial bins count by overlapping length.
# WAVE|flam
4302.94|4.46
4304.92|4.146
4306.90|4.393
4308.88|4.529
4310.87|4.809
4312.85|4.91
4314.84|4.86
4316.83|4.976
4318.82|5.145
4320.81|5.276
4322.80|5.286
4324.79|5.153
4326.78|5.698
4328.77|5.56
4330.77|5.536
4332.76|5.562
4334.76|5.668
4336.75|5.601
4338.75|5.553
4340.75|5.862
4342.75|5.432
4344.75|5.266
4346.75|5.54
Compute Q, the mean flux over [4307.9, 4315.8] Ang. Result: 4.78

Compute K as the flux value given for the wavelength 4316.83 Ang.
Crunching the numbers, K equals 4.976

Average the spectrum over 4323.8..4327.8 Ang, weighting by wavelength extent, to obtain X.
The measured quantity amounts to 5.43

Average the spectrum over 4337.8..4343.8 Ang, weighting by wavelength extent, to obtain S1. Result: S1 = 5.61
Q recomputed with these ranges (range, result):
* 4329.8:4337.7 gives 5.6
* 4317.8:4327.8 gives 5.31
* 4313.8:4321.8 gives 5.06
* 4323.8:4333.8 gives 5.5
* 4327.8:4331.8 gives 5.55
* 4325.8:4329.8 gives 5.62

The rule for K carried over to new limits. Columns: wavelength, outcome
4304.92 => 4.146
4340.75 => 5.862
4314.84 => 4.86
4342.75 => 5.432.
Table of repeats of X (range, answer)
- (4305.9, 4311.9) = 4.58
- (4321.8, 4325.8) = 5.23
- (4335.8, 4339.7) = 5.57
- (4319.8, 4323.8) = 5.28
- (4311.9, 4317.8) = 4.91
